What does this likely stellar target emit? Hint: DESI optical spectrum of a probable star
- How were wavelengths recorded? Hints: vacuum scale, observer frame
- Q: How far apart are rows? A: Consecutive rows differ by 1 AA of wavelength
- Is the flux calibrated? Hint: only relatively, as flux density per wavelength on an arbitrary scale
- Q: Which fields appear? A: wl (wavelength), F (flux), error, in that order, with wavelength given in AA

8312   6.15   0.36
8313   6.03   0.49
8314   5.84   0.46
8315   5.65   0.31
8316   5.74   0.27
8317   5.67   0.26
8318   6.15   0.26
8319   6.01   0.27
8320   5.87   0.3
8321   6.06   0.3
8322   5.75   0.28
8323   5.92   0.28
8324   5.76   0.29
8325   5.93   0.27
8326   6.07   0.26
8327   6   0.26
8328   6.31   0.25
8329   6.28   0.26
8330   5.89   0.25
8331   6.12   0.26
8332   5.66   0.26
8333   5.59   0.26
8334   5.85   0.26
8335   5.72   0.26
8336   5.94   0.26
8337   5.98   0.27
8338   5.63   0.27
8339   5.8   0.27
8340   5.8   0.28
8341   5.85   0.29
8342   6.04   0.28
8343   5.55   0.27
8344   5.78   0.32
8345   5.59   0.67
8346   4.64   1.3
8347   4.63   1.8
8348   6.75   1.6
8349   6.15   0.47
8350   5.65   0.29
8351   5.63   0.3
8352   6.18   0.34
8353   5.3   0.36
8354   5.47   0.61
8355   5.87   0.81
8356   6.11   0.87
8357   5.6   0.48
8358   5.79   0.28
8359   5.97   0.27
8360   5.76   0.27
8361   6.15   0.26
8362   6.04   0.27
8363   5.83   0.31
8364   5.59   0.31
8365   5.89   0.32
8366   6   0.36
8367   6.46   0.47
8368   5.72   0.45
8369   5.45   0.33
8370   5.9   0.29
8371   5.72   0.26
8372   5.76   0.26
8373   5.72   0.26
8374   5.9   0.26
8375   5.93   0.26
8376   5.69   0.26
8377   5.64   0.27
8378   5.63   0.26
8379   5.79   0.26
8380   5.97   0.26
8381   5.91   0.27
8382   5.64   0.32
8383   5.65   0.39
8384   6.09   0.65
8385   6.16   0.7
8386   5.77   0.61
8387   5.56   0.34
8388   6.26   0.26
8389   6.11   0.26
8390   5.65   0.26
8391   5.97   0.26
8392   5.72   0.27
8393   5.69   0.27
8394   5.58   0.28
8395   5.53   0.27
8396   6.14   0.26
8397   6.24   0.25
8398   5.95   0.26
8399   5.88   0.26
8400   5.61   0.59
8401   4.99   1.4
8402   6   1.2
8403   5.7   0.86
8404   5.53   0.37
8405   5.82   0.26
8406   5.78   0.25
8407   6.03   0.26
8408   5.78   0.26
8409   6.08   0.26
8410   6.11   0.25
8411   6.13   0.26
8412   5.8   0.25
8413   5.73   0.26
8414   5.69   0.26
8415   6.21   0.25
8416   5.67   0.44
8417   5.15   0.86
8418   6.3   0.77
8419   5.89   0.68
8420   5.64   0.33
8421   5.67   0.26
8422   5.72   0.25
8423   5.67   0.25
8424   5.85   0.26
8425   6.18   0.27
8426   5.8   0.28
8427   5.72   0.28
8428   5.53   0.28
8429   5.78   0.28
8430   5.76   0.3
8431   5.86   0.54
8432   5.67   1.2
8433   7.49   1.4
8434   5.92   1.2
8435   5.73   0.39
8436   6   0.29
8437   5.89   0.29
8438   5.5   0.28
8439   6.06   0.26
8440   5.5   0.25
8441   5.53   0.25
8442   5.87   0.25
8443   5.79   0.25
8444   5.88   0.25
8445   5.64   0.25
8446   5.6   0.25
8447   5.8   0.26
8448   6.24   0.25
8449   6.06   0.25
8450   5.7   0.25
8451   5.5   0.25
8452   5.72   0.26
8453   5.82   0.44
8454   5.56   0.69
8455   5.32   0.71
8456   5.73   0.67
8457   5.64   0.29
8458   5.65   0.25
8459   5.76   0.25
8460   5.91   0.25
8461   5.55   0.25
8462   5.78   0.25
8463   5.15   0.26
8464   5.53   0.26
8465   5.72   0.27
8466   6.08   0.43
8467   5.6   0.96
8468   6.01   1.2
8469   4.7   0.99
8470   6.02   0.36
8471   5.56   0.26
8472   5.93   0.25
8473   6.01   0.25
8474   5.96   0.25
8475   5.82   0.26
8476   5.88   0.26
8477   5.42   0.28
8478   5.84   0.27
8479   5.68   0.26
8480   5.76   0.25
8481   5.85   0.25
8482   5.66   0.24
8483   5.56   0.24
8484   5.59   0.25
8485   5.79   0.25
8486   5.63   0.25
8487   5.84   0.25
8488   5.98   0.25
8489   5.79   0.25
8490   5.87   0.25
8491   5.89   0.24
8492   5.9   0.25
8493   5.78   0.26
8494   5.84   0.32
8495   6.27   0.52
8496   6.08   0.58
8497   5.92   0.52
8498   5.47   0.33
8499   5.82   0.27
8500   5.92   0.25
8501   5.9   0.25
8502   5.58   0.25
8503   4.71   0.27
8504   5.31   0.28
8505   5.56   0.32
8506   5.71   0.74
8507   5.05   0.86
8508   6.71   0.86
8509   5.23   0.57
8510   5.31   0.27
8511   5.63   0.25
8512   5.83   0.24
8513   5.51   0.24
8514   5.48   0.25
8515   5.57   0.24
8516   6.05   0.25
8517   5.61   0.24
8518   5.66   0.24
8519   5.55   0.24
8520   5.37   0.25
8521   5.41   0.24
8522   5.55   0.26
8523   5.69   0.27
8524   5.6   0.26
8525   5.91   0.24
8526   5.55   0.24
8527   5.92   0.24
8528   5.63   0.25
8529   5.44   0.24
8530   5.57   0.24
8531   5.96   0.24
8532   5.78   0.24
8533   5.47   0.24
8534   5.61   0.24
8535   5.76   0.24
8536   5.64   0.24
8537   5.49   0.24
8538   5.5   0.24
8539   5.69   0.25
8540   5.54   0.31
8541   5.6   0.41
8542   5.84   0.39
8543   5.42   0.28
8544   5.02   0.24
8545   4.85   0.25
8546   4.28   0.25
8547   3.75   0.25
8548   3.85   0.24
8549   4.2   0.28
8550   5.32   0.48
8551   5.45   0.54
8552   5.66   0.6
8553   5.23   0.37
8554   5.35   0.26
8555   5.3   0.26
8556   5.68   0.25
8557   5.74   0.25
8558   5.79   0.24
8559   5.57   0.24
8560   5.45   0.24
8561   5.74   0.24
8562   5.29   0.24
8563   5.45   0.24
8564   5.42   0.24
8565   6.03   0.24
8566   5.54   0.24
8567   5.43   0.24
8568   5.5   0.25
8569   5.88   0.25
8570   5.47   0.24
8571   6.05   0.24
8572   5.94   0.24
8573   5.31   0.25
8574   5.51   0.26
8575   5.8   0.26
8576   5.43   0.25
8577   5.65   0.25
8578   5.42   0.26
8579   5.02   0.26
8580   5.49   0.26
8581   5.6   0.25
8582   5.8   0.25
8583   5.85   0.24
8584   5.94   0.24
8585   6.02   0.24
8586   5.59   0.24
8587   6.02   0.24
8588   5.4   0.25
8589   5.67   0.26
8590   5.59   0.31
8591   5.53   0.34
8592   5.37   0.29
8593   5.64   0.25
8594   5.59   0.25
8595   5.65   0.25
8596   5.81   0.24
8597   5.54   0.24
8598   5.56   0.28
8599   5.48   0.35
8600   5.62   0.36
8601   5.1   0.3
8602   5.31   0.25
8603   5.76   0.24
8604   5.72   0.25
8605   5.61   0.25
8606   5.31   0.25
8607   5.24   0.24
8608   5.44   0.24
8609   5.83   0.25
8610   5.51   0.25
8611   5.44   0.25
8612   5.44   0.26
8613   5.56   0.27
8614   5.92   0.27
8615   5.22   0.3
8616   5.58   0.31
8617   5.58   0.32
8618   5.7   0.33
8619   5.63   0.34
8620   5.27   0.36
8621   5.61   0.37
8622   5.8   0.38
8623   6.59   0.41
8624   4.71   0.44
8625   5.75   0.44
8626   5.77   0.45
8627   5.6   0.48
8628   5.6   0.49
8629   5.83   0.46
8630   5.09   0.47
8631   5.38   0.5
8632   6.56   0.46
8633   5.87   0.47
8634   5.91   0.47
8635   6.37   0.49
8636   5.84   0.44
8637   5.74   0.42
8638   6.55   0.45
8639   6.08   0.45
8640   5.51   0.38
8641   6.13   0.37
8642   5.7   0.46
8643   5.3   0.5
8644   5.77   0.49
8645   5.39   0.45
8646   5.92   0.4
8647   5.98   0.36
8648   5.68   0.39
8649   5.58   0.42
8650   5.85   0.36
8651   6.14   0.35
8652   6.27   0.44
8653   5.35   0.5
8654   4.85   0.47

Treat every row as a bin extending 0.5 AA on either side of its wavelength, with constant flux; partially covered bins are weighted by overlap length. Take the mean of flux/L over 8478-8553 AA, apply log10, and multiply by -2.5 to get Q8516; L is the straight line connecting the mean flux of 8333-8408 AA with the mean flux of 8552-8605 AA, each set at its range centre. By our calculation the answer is 0.02 mag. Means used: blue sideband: 5.79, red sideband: 5.59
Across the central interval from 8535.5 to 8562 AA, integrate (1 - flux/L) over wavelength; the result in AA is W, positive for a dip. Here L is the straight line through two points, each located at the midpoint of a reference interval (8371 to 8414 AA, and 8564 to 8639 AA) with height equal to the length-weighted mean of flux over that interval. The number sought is 2.0 AA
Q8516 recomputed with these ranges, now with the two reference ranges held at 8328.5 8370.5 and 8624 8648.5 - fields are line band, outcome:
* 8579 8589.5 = 0.015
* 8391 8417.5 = 0.001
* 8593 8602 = 0.048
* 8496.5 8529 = 0.034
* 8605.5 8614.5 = 0.051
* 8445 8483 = 0.015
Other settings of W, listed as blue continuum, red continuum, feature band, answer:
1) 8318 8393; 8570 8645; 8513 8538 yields 0.3 AA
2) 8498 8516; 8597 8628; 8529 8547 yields 0.5 AA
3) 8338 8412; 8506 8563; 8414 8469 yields -1.1 AA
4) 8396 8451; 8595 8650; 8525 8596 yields 2.7 AA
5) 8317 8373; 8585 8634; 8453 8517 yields 0.1 AA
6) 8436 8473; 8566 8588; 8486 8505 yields -0.2 AA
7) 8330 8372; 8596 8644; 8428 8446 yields -0.4 AA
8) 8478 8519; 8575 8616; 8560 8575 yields 0.0 AA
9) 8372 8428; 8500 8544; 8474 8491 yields -0.3 AA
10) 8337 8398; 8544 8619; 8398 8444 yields -0.8 AA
